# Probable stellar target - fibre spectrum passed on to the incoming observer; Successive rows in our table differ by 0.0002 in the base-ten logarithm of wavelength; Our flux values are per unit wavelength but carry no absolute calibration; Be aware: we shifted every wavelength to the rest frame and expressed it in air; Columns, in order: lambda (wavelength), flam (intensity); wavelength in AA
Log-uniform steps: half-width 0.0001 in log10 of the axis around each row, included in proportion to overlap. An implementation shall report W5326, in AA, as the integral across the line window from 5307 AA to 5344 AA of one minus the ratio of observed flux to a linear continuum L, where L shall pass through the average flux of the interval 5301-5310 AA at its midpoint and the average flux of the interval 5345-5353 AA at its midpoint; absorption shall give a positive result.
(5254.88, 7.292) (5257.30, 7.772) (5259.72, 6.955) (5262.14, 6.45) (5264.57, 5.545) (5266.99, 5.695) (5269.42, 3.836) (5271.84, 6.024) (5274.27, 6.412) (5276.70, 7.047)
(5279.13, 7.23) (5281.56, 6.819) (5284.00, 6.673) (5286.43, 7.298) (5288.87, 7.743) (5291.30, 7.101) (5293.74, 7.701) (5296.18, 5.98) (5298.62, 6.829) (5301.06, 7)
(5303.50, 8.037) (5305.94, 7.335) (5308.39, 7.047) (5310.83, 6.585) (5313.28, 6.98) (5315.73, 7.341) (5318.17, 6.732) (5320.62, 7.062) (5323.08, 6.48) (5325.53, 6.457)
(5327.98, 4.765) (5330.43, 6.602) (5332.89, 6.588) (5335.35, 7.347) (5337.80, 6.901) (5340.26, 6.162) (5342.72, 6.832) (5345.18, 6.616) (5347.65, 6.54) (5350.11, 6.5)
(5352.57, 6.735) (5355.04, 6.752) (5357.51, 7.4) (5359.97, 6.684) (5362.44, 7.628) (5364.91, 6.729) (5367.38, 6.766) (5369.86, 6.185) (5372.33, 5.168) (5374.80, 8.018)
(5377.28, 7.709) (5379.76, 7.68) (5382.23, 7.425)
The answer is 1.8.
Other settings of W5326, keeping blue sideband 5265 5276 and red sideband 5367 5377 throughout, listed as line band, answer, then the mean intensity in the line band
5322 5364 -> -2.1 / 6.65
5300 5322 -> -4.2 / 7.12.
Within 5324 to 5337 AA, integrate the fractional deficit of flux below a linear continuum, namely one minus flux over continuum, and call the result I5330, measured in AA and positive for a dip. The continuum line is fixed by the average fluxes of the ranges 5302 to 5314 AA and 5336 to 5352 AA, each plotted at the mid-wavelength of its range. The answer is 0.9 AA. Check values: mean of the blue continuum 7.2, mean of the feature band 6.38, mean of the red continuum 6.63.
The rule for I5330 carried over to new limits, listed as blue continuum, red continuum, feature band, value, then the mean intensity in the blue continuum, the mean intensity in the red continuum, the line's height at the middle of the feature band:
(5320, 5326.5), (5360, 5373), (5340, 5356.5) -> -0.1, 6.63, 6.57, 6.59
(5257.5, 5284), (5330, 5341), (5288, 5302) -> -1.3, 6.28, 6.75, 6.46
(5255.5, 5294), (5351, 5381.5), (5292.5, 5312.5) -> -1.0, 6.63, 6.96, 6.73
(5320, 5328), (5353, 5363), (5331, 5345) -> -0.3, 6.34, 7.05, 6.63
